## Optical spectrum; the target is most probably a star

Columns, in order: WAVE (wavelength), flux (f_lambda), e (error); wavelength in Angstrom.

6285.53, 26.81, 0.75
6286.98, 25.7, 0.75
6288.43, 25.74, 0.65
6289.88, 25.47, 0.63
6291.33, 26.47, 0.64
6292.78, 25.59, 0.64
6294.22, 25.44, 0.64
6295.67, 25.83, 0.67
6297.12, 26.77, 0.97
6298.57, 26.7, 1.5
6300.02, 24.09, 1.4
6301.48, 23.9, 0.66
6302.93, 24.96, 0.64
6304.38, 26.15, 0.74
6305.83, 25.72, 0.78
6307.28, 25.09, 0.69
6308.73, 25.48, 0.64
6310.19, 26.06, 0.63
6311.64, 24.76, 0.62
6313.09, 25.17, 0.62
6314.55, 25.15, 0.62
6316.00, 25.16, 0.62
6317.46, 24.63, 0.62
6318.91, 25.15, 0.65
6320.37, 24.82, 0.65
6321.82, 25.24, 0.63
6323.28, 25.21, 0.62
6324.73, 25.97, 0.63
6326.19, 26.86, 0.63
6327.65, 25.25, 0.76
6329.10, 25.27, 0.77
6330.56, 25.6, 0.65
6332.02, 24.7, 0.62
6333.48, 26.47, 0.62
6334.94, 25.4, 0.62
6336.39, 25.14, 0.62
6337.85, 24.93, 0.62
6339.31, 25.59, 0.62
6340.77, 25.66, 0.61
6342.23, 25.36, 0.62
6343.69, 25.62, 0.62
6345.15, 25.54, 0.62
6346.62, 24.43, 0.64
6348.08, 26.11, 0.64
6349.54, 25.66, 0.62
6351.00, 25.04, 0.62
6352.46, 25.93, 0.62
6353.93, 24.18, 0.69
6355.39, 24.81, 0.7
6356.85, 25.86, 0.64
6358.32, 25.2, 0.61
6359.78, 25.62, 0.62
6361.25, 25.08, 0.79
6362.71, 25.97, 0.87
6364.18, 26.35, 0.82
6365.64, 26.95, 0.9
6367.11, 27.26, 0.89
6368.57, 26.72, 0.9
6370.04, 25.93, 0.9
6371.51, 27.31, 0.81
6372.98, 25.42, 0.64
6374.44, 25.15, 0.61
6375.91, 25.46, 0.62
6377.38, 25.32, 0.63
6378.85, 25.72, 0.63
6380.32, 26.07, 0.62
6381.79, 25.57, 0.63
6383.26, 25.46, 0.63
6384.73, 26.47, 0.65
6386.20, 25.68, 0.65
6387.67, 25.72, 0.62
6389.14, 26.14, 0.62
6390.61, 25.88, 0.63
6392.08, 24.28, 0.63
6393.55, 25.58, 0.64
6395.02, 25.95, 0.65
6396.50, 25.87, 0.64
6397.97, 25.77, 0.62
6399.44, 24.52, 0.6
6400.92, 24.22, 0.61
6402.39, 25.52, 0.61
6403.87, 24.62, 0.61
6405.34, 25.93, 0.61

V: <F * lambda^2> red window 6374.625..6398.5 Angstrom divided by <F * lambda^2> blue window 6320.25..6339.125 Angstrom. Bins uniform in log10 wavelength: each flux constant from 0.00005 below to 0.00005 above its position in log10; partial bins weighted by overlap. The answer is 1.0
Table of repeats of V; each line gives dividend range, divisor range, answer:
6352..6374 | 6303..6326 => 1.04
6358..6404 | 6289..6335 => 1.03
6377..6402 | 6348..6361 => 1.02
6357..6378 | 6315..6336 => 1.04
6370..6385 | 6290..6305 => 1.03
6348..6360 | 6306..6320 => 1.02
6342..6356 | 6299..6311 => 1.02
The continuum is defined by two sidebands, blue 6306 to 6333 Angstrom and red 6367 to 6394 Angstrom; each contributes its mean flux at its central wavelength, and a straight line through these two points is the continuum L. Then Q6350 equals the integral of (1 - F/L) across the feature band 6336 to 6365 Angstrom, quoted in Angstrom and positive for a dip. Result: 0.2 Angstrom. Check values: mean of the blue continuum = 25.3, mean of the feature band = 25.4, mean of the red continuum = 25.8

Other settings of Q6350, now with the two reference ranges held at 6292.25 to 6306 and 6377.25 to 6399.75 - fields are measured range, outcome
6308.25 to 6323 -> 0.2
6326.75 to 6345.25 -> 0.1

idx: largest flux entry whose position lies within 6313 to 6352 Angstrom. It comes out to 26.86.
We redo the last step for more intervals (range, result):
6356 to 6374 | 27.31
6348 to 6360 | 26.11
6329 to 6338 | 26.47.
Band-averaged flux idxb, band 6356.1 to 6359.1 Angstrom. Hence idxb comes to 25.5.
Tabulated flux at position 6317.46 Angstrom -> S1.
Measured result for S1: 24.63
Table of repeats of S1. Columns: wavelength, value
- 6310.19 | 26.06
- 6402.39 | 25.52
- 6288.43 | 25.74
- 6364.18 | 26.35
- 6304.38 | 26.15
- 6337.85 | 24.93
